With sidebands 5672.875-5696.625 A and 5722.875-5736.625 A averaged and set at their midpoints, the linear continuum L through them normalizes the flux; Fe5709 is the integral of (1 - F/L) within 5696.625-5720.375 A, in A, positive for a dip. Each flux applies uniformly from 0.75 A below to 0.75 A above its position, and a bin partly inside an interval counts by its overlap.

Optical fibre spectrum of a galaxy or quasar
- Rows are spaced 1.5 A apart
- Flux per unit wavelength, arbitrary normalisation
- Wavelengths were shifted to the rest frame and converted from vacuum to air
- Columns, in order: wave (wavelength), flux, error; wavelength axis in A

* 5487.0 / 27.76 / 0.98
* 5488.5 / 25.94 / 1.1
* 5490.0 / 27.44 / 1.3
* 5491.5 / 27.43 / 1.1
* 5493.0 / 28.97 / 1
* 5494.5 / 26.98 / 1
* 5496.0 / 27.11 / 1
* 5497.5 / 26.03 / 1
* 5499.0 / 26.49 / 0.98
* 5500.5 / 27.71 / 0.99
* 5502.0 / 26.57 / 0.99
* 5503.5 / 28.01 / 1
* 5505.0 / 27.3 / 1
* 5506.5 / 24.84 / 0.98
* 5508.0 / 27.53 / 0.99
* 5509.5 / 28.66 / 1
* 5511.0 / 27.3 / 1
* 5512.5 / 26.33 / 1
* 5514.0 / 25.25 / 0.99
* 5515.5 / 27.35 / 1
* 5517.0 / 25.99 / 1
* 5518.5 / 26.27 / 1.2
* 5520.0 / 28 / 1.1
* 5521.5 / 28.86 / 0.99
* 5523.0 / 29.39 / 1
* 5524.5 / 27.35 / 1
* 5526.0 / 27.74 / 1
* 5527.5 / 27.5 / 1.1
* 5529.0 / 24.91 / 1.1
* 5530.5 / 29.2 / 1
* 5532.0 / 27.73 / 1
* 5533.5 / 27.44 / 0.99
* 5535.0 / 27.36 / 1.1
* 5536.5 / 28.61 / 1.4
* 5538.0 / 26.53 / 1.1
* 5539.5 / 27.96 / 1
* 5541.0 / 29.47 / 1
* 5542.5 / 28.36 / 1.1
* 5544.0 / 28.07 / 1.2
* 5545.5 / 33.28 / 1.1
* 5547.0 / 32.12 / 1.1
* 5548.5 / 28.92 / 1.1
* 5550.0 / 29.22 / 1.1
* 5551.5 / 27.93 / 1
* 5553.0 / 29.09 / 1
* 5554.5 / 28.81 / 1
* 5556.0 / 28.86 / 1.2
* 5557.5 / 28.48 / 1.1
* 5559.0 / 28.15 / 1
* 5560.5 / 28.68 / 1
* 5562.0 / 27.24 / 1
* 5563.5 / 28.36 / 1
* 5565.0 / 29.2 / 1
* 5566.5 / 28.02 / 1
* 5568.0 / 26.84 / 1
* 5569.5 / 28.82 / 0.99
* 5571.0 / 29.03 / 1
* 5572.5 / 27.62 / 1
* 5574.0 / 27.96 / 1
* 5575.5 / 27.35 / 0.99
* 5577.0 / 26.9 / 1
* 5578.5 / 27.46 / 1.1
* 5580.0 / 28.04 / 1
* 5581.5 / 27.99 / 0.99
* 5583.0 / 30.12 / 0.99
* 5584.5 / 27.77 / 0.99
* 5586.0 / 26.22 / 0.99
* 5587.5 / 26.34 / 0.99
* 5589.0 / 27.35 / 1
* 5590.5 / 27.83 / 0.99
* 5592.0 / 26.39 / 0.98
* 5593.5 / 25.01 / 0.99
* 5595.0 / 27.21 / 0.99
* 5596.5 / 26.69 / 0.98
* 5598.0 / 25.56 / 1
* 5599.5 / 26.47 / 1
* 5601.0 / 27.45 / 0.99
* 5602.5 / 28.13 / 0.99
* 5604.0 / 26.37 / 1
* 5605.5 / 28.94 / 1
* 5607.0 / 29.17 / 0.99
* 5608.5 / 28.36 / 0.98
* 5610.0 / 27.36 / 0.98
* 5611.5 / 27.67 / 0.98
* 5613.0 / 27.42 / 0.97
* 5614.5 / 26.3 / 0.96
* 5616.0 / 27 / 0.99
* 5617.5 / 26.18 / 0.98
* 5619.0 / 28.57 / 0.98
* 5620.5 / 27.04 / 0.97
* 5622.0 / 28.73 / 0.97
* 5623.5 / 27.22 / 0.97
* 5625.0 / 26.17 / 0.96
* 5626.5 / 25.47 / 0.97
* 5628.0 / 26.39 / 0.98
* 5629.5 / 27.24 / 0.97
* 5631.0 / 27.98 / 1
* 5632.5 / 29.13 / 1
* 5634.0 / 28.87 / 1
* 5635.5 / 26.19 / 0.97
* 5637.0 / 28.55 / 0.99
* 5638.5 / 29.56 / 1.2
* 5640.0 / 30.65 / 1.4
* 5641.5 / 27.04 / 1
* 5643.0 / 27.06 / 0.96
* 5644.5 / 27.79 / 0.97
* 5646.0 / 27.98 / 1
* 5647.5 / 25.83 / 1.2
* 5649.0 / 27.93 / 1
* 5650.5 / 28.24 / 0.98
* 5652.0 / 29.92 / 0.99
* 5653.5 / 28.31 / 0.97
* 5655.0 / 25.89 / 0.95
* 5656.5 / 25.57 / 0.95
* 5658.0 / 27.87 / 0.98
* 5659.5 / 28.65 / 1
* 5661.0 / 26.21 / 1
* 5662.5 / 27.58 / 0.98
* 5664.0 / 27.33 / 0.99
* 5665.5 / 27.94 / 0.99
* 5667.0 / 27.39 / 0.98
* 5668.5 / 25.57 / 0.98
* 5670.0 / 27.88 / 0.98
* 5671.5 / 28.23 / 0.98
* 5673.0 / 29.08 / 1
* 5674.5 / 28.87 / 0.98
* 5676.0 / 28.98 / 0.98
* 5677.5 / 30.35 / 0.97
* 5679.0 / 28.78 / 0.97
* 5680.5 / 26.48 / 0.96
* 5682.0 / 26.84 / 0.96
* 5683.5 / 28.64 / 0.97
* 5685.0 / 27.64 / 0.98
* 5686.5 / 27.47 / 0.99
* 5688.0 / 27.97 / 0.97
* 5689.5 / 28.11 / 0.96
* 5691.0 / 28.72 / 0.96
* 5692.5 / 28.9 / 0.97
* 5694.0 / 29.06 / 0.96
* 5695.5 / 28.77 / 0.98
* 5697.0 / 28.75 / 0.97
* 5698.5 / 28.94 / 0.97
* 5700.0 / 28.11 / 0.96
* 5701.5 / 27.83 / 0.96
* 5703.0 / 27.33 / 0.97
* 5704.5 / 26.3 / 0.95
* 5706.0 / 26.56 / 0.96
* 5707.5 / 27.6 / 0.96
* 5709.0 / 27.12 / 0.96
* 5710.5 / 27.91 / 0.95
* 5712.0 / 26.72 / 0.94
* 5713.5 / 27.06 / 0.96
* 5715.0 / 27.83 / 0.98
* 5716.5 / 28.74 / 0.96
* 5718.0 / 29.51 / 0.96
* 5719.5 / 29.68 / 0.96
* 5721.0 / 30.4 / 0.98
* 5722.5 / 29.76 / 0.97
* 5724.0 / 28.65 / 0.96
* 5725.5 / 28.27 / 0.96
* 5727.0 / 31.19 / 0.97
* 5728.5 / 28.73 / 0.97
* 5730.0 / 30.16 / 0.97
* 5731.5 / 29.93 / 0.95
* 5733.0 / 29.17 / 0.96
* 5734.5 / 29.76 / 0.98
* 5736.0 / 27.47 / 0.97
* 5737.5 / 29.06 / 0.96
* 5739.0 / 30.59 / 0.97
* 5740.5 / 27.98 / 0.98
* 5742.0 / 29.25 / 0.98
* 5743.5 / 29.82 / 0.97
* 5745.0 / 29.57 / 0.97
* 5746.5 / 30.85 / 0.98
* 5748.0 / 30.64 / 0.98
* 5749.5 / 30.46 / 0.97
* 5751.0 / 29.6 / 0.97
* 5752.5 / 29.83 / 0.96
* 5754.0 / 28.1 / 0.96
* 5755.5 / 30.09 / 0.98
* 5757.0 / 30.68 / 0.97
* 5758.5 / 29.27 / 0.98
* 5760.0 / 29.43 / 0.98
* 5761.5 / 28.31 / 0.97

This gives 0.8 A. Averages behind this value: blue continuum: 28.4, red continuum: 29.3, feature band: 27.9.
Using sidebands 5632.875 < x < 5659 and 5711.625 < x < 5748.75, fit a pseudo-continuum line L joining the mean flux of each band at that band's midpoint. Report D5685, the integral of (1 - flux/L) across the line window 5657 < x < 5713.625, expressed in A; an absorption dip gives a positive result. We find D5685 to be 1.25 A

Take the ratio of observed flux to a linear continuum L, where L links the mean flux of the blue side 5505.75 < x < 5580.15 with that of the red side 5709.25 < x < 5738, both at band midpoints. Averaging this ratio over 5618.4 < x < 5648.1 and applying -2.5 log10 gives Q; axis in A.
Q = 0.03 mag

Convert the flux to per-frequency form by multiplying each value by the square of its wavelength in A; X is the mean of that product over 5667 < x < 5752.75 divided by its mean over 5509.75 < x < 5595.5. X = 1.08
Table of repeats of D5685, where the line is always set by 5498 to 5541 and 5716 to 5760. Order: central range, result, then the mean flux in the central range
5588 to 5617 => 1.0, 27.2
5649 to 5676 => 1.0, 27.7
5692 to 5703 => 0.2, 28.5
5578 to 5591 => 0.1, 27.7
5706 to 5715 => 0.6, 27.3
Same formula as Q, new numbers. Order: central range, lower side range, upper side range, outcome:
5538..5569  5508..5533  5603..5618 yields -0.05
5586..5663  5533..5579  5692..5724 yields 0.04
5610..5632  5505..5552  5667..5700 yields 0.04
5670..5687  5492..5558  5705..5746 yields 0.01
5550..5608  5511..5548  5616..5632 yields -0.01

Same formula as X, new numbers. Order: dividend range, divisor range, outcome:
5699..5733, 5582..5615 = 1.09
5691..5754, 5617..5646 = 1.08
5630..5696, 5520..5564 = 1.03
